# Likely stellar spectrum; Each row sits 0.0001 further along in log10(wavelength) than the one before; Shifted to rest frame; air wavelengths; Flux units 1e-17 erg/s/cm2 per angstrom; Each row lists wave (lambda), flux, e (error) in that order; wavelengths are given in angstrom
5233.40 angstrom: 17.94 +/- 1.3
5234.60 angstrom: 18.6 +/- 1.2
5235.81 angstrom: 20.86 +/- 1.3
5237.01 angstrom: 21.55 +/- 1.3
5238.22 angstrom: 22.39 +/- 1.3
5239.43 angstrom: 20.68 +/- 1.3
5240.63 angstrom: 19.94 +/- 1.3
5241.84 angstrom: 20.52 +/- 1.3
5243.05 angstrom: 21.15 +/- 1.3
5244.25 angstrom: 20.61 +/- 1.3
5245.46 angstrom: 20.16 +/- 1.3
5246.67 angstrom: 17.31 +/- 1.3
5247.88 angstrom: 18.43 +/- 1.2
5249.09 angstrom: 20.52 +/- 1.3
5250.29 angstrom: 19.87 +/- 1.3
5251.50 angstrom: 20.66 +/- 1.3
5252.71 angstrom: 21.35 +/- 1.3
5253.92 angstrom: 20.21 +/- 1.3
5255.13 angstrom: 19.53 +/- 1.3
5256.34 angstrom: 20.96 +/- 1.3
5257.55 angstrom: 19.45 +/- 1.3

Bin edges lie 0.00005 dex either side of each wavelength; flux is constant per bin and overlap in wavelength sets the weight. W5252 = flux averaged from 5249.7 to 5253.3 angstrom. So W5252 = 20.6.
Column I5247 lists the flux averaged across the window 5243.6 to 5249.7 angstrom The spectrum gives 19.4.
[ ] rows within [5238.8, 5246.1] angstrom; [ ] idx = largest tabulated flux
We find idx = 21.15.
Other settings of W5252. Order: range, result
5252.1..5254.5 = 20.8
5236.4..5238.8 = 22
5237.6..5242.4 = 20.9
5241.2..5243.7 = 20.8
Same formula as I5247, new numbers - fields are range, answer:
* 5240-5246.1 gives 20.5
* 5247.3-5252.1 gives 19.9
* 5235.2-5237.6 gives 21.2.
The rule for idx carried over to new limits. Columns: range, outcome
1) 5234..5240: 22.39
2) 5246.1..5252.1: 20.66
